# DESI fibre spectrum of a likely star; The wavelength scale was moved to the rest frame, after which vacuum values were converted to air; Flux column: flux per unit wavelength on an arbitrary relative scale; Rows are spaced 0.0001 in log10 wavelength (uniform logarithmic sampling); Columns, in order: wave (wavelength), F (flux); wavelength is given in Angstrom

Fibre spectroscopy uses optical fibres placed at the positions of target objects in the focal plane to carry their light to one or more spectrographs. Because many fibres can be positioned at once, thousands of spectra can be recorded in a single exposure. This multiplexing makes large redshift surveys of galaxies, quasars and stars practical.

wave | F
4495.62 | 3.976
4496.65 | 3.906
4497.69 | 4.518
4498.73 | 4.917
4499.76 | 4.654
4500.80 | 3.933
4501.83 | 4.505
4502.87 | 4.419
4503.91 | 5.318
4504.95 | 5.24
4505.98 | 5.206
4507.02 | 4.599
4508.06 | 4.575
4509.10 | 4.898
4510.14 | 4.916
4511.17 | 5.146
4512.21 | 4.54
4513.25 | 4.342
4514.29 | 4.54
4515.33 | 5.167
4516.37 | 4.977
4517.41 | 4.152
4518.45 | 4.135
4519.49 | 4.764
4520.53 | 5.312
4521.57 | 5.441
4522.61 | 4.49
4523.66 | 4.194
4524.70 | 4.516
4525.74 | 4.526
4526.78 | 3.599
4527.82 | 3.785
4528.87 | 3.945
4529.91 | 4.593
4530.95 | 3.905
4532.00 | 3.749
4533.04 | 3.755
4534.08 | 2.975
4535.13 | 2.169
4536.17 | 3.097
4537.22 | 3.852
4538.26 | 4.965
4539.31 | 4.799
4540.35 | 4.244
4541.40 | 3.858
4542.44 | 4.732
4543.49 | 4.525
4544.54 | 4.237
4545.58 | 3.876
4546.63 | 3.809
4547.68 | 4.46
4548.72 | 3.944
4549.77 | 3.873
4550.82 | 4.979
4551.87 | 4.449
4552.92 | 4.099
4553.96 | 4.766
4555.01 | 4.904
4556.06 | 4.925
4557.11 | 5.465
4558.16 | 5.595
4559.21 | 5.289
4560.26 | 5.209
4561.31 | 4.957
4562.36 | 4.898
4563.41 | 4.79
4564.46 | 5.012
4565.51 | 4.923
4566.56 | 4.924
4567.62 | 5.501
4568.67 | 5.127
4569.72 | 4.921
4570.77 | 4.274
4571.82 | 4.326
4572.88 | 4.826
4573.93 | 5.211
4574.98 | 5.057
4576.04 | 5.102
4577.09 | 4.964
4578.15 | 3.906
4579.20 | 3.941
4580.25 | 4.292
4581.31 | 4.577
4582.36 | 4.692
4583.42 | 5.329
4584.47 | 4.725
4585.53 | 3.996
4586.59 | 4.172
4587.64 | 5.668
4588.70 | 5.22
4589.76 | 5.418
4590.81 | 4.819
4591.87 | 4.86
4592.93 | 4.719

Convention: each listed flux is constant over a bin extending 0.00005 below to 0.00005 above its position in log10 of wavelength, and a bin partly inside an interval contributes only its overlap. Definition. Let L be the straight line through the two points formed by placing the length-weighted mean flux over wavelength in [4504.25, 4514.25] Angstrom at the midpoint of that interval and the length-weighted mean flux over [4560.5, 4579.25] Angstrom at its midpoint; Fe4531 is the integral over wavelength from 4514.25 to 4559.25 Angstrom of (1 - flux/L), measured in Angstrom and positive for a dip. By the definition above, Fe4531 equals 4.6 Angstrom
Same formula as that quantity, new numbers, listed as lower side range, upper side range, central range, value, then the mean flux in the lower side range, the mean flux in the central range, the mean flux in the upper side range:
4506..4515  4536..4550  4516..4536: 1.6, 4.73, 4.13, 4.19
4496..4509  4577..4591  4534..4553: 2.4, 4.65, 4.07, 4.68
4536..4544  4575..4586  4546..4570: -2.1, 4.31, 4.81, 4.58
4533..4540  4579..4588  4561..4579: -2.1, 3.67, 4.85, 4.6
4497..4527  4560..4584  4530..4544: 2.4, 4.68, 3.92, 4.81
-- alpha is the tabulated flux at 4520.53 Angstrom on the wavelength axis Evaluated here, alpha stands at 5.312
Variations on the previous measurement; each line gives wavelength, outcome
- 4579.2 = 3.941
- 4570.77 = 4.274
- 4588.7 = 5.22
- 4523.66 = 4.194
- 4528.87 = 3.945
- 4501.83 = 4.505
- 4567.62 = 5.501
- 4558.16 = 5.595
